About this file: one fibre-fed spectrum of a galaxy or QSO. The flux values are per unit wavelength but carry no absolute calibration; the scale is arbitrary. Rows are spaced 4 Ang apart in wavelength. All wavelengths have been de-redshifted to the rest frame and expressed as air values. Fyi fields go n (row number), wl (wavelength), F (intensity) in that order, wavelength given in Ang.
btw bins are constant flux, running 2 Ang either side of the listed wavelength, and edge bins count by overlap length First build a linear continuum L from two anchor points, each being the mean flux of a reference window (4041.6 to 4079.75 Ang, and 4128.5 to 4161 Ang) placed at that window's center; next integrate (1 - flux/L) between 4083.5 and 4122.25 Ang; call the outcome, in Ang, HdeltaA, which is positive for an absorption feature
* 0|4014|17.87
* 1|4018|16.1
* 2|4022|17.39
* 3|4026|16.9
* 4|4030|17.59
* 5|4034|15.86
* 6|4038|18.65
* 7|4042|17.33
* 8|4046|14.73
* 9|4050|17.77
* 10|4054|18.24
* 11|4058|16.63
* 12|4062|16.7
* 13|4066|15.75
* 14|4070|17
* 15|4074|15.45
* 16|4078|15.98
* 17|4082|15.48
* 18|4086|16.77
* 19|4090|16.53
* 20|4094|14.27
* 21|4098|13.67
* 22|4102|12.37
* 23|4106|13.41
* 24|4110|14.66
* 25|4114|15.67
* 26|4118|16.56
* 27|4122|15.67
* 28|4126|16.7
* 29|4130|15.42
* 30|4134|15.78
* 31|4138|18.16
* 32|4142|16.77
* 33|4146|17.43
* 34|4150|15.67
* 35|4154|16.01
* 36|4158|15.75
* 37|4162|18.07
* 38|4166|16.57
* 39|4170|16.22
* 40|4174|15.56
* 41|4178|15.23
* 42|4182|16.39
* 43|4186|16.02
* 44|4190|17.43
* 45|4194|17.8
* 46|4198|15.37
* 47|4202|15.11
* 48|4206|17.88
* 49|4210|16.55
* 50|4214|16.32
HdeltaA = 3.6 Ang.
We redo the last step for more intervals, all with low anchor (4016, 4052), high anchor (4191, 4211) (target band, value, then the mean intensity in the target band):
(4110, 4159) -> 1.4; 16.2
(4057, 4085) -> 1.2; 16.1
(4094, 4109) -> 3.0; 13.4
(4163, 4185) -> 0.7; 16.1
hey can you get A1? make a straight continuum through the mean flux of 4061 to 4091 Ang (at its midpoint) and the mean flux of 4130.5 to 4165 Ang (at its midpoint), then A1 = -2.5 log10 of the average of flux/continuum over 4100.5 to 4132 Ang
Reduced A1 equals 0.09 mag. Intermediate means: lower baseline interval 16.2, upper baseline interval 16.6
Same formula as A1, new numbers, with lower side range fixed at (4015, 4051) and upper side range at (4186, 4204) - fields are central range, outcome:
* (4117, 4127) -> 0.03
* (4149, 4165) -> 0.01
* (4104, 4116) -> 0.15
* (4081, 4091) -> 0.03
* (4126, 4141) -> 0.01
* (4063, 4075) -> 0.04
